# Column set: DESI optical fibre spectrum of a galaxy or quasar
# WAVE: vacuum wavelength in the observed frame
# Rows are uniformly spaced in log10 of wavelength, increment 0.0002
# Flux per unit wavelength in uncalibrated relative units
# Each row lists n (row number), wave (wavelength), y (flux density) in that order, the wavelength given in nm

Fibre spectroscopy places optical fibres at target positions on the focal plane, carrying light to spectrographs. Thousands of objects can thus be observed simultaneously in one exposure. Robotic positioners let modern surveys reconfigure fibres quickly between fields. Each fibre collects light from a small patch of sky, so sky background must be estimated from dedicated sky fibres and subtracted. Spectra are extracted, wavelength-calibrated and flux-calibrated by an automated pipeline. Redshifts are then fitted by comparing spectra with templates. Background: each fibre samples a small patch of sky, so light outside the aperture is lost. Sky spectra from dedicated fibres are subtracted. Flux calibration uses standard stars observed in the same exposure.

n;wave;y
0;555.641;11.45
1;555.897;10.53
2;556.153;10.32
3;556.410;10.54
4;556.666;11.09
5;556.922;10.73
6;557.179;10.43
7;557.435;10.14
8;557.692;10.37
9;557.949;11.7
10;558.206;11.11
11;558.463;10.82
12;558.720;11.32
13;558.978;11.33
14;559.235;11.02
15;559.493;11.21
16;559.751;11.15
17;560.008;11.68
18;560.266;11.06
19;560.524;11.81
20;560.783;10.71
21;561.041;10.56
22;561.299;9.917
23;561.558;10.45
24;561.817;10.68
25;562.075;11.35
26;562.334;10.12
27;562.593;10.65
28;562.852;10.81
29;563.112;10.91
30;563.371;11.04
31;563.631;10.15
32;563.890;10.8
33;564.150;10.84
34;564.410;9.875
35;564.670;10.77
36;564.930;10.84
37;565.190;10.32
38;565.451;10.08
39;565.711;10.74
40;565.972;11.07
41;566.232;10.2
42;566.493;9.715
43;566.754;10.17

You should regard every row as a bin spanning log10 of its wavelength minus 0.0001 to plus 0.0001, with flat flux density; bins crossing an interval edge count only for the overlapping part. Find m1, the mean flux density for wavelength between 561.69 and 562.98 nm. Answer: 10.7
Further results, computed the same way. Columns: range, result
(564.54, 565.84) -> 10.6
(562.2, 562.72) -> 10.4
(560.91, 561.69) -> 10.3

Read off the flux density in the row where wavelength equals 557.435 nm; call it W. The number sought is 10.14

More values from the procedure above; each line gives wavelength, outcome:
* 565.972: 11.07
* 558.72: 11.32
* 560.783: 10.71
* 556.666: 11.09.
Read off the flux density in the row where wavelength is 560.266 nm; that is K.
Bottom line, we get 11.06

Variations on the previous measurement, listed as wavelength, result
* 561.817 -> 10.68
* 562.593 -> 10.65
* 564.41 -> 9.875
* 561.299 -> 9.917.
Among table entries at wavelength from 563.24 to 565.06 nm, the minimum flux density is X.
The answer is 9.875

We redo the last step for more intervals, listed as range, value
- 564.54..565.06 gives 10.77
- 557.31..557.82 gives 10.14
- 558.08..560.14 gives 10.82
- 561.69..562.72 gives 10.12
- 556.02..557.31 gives 10.32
